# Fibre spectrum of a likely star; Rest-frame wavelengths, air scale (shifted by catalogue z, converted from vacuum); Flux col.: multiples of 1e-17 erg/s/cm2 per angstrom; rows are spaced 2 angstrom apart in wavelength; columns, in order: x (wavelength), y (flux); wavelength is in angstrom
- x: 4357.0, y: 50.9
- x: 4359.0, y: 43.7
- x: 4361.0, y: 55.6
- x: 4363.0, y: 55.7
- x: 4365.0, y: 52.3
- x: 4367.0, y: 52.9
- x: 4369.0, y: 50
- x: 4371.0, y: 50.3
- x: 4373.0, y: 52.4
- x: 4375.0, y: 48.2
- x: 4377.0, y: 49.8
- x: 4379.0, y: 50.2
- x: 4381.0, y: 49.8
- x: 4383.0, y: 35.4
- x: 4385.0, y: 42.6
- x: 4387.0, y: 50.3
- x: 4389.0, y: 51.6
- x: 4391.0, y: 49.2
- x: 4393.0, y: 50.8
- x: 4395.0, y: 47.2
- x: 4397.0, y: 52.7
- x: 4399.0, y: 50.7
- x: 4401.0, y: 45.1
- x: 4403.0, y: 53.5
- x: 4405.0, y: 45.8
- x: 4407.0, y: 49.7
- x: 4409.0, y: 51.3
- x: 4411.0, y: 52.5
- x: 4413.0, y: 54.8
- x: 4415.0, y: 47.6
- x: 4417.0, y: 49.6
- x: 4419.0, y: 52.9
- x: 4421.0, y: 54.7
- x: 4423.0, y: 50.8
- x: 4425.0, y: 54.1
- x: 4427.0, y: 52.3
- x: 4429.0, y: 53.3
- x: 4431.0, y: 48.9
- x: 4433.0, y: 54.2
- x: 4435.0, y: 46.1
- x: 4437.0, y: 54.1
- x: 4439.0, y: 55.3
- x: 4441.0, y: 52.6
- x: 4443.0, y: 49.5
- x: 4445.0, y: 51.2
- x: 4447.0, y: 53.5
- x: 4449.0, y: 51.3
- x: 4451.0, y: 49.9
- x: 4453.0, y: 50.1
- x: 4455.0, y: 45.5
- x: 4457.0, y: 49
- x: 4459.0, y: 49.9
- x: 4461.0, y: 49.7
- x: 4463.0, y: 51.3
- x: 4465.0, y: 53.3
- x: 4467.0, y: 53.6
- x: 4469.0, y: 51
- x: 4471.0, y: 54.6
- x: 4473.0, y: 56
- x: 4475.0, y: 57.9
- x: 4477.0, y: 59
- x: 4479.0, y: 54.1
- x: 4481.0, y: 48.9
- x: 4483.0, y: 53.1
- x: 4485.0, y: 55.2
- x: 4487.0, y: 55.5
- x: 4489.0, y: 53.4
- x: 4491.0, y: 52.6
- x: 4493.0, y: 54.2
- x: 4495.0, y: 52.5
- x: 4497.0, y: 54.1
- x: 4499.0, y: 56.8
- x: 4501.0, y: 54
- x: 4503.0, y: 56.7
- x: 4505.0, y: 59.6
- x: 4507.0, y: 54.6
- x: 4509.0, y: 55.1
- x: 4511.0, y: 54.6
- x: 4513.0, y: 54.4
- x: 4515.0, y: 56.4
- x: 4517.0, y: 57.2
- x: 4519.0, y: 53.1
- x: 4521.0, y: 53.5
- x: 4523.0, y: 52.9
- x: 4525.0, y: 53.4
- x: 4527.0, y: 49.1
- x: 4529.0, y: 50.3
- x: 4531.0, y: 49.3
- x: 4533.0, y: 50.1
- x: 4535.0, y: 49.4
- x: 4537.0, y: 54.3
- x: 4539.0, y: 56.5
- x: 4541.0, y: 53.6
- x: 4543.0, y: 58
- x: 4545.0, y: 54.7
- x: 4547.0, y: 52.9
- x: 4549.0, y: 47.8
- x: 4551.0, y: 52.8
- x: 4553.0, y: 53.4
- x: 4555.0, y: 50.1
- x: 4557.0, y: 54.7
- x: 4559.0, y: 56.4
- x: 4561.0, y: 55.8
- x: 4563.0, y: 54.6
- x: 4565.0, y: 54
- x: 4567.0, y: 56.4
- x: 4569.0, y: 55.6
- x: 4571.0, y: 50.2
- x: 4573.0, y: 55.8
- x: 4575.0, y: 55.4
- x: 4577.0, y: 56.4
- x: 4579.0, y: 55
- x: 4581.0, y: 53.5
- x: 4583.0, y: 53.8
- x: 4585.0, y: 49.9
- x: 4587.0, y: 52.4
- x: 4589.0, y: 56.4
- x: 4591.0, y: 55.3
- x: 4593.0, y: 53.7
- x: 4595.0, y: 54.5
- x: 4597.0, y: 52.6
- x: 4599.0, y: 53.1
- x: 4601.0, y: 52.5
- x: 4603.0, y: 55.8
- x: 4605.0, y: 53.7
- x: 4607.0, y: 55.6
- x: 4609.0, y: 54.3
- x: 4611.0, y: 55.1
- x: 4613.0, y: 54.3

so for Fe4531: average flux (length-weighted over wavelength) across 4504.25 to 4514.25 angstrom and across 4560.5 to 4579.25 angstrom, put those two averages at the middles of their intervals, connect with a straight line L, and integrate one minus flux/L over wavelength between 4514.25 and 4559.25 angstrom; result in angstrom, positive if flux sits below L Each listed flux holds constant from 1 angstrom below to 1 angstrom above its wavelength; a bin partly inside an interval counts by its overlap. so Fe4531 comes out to 1.9 angstrom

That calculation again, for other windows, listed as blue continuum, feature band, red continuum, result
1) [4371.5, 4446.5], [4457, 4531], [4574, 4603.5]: -2.5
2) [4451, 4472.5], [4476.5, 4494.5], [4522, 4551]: -0.9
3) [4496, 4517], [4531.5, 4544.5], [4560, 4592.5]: 0.4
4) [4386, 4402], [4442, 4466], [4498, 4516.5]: 1.2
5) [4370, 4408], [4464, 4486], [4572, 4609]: -1.4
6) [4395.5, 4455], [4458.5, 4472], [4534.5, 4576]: 0.0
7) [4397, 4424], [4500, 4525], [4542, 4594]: -1.0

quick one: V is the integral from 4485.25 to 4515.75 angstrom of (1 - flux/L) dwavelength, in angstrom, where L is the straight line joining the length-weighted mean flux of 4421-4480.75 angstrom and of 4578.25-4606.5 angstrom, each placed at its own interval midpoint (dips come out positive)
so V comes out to -1.3 angstrom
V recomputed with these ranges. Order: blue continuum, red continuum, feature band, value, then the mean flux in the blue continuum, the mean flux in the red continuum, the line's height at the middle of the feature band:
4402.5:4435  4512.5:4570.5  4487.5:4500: -0.3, 51.4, 53.4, 52.7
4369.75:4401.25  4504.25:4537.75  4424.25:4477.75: -1.2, 48.6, 53.3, 50.9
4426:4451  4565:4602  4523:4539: 0.6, 51.8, 54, 53.2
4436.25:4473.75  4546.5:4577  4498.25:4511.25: -0.8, 51.6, 53.8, 52.6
